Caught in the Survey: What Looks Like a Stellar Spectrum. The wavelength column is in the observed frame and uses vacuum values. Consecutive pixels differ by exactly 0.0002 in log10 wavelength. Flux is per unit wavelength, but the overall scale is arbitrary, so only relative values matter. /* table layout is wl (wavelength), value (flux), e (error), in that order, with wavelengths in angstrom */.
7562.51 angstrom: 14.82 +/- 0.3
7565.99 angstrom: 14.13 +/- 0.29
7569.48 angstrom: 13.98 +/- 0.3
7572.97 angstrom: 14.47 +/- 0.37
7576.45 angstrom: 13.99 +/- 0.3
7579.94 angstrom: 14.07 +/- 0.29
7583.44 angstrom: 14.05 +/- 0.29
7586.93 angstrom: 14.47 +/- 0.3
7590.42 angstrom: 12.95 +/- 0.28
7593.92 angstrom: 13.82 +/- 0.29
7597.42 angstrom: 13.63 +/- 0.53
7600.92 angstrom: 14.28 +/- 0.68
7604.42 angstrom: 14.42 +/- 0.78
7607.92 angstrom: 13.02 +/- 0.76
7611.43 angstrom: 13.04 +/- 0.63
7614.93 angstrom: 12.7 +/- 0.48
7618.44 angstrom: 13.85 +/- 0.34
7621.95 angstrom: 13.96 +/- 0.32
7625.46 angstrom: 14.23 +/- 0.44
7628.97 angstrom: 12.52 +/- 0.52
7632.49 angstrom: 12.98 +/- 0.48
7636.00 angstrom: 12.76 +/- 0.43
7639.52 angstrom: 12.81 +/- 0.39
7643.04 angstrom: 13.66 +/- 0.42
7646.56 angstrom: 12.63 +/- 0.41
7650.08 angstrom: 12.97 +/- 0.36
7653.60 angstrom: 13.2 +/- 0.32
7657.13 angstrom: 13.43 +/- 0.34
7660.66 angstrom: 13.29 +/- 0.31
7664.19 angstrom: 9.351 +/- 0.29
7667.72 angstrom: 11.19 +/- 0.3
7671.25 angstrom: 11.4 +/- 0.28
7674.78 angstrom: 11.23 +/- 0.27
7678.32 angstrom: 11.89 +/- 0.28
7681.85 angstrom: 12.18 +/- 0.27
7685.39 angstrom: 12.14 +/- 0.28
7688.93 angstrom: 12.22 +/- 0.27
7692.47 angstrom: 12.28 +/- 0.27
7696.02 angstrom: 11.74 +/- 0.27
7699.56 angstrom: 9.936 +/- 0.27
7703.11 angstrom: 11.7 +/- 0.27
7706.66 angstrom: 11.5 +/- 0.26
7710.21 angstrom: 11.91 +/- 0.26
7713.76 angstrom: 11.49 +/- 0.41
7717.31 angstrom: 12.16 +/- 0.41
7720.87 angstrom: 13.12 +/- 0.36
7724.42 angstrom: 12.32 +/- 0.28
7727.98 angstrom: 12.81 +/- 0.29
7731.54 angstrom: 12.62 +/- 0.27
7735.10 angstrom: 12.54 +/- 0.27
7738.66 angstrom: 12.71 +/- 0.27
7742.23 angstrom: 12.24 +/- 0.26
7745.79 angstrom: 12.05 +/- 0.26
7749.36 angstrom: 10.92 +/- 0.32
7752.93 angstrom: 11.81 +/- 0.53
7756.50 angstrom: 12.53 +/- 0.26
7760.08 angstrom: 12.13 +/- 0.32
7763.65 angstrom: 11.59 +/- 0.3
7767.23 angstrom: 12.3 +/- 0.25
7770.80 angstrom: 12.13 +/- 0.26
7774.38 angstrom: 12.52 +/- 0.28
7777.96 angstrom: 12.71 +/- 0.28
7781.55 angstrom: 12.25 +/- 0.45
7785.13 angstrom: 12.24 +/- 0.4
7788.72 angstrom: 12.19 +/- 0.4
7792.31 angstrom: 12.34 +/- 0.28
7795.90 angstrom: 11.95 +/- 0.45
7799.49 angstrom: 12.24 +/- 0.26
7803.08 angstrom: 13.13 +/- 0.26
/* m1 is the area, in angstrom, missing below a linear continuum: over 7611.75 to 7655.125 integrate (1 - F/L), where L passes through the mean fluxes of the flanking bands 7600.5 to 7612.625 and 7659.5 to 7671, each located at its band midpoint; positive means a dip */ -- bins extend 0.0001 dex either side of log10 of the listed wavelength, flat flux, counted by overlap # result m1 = -2.34 angstrom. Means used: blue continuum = 13.7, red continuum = 11.2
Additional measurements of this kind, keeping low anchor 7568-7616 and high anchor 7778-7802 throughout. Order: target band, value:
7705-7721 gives 1.2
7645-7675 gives 2.6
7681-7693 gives 0.8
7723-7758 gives 1.1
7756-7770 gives 0.4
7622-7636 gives 0.2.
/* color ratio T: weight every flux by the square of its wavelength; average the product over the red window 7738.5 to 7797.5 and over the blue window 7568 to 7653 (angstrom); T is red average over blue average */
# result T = 0.9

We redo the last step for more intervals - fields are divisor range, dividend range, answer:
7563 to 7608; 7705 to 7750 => 0.91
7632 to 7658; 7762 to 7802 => 0.97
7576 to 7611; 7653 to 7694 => 0.88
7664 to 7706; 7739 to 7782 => 1.07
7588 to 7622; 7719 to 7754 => 0.94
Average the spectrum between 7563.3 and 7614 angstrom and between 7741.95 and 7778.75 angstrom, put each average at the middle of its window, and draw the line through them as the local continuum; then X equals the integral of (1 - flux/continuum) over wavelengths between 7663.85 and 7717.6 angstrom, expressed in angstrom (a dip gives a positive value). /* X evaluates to 5.2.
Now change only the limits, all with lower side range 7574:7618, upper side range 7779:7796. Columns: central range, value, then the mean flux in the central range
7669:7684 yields 1.6 angstrom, 11.7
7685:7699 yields 1.2 angstrom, 11.9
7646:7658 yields 0.2 angstrom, 13.1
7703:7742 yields 1.4 angstrom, 12.3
